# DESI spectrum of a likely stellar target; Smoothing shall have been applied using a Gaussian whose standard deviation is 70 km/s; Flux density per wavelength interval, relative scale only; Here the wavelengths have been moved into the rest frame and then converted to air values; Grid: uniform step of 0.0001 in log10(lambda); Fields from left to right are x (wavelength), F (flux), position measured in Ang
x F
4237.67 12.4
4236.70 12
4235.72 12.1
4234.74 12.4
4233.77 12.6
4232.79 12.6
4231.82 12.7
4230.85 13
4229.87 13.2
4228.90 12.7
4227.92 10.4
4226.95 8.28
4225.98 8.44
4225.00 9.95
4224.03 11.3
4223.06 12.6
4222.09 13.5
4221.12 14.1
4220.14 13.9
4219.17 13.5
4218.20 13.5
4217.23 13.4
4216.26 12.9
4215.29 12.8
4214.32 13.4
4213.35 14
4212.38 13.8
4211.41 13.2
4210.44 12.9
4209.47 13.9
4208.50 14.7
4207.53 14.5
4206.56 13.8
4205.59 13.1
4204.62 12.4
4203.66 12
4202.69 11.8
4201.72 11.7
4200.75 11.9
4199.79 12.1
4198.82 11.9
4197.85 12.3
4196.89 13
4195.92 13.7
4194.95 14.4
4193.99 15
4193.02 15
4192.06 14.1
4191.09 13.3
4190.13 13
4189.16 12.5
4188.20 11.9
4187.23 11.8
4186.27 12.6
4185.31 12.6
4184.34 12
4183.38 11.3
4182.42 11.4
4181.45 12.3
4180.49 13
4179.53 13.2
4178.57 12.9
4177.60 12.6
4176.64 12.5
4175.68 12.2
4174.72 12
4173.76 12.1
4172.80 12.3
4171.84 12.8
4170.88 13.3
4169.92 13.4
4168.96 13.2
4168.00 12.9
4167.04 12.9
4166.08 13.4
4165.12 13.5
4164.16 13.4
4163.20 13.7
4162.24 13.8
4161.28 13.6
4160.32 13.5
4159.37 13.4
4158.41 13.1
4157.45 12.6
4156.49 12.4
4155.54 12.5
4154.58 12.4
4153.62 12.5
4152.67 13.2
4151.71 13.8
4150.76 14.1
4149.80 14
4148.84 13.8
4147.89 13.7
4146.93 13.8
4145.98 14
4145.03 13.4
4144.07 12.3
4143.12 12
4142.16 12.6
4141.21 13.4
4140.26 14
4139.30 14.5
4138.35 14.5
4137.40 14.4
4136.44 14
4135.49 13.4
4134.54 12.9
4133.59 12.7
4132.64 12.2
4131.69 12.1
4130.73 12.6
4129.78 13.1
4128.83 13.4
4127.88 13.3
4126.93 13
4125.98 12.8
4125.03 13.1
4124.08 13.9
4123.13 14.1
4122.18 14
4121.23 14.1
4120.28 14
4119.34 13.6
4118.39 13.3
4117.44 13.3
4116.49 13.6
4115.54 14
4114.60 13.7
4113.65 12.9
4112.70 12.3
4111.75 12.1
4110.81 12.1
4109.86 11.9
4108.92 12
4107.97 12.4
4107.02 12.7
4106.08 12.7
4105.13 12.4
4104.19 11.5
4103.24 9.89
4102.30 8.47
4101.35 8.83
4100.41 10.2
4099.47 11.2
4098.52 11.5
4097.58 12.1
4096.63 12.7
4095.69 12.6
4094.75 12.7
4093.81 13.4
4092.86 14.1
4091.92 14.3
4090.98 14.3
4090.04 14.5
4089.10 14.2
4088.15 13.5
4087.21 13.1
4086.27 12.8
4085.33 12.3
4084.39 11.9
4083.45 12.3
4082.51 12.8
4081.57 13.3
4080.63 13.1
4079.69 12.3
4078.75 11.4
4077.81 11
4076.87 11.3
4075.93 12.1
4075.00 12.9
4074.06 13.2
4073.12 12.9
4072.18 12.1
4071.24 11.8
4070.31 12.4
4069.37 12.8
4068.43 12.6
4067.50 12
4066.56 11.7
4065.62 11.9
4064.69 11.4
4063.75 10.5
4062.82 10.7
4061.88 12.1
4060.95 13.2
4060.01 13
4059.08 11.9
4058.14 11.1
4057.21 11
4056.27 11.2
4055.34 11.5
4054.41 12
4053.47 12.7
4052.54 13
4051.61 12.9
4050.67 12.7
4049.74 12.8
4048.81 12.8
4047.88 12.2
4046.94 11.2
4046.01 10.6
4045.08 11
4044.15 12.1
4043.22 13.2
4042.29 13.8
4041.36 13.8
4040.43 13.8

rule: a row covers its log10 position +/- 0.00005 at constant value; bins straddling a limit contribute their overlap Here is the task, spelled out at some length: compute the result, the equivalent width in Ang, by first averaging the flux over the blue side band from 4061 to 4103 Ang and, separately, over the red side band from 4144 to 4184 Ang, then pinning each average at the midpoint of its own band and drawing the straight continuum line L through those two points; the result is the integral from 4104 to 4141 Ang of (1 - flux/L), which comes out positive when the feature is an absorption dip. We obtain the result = -1.6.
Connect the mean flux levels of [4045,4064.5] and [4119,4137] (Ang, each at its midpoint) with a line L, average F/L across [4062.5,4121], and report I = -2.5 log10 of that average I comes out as 0.018 mag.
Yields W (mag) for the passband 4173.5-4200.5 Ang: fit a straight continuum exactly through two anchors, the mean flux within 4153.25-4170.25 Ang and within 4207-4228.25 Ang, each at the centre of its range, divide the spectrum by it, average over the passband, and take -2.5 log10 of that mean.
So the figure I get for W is 0.02 mag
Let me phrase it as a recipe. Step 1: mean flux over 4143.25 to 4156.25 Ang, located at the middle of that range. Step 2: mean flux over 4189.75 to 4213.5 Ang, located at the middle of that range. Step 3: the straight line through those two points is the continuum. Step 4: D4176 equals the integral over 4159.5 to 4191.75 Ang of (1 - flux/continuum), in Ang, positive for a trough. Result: 1.2 Ang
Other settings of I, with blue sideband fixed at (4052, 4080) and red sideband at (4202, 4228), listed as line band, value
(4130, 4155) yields -0.08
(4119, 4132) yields -0.09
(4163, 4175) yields -0.04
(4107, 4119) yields -0.05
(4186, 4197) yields -0.07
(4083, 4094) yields -0.11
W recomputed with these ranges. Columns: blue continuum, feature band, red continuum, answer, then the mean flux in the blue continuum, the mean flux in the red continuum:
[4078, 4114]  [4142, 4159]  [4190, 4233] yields -0.05 mag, 12.3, 12.8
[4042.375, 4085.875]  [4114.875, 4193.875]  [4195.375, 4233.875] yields -0.06 mag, 12.1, 12.6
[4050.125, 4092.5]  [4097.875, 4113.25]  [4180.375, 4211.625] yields 0.10 mag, 12.4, 12.9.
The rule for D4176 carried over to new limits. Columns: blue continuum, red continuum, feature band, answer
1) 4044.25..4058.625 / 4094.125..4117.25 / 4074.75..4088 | -0.45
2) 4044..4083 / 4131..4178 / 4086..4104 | 0.18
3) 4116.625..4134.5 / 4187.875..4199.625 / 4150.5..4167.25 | 0.10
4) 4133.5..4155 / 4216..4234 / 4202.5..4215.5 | -0.92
